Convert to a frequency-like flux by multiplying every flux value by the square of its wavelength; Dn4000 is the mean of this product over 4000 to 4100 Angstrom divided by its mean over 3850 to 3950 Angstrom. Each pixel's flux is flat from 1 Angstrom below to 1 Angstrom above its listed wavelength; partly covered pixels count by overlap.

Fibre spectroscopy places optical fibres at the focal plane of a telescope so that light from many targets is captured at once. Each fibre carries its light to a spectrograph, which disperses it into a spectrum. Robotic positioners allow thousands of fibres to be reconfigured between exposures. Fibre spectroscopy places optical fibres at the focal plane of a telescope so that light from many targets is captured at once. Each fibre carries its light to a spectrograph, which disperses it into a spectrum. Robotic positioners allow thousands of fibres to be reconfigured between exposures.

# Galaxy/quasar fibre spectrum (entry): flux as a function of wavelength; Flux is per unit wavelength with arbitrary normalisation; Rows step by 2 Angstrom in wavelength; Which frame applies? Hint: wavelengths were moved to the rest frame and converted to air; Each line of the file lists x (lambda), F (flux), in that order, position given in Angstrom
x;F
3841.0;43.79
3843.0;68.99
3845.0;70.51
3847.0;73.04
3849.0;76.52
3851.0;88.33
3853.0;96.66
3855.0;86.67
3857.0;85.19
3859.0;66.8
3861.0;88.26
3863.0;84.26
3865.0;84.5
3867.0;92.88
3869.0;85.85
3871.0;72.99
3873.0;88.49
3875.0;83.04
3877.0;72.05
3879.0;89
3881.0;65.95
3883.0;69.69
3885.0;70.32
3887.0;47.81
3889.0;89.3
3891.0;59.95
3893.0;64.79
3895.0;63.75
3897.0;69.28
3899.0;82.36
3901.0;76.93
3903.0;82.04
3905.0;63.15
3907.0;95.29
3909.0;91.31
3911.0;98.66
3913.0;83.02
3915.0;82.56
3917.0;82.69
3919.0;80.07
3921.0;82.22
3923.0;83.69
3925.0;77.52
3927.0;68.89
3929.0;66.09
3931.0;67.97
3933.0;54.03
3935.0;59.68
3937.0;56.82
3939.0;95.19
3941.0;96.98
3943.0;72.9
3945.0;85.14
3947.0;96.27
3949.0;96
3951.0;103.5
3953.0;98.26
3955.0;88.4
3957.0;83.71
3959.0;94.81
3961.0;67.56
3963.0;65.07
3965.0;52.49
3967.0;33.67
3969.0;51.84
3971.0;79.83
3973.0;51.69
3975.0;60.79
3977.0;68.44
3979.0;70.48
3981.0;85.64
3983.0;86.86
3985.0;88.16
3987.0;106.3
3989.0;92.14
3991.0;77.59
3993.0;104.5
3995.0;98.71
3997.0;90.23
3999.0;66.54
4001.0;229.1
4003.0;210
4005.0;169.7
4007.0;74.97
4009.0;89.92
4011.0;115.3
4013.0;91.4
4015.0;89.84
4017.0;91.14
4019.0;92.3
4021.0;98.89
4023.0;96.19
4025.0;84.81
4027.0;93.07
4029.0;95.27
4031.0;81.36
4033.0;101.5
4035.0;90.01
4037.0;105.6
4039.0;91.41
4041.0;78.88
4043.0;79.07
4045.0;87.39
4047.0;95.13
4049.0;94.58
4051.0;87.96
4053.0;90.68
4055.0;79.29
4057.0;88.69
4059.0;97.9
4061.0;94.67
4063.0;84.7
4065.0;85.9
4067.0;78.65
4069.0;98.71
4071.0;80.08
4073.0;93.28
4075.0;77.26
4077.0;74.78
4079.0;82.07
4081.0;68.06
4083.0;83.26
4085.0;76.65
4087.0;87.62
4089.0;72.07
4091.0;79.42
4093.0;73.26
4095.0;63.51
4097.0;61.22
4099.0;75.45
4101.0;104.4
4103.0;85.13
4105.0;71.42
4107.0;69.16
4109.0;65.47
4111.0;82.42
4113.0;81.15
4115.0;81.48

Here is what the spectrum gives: 1.3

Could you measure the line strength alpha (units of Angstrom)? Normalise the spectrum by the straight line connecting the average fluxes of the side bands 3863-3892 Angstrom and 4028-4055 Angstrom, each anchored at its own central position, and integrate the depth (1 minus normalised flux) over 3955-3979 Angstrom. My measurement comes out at 5.2 Angstrom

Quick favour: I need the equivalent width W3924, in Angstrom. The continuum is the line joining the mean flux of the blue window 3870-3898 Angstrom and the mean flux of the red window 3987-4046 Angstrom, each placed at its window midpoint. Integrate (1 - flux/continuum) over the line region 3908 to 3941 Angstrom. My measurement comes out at 1.41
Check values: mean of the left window 71.9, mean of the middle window 77.5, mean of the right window 102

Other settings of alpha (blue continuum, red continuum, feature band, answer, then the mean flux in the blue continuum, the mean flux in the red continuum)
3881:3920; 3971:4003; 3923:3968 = 4.9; 76.2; 95.1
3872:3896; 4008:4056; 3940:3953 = -1.9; 72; 91.7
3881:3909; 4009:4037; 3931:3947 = 0.9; 72.4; 94.2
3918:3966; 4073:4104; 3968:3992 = 0.6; 78.9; 78.1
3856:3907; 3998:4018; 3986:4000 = 3.1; 76.3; 123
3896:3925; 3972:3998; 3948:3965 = -0.5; 82.2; 83.2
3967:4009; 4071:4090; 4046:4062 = -1.3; 96.4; 79.5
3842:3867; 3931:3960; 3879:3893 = 2.3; 81.3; 83.8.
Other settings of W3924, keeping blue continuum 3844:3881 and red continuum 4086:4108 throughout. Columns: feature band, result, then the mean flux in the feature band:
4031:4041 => -2.0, 93.7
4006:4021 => -2.7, 92.6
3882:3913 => 2.3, 75.2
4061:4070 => -1.2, 87.8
